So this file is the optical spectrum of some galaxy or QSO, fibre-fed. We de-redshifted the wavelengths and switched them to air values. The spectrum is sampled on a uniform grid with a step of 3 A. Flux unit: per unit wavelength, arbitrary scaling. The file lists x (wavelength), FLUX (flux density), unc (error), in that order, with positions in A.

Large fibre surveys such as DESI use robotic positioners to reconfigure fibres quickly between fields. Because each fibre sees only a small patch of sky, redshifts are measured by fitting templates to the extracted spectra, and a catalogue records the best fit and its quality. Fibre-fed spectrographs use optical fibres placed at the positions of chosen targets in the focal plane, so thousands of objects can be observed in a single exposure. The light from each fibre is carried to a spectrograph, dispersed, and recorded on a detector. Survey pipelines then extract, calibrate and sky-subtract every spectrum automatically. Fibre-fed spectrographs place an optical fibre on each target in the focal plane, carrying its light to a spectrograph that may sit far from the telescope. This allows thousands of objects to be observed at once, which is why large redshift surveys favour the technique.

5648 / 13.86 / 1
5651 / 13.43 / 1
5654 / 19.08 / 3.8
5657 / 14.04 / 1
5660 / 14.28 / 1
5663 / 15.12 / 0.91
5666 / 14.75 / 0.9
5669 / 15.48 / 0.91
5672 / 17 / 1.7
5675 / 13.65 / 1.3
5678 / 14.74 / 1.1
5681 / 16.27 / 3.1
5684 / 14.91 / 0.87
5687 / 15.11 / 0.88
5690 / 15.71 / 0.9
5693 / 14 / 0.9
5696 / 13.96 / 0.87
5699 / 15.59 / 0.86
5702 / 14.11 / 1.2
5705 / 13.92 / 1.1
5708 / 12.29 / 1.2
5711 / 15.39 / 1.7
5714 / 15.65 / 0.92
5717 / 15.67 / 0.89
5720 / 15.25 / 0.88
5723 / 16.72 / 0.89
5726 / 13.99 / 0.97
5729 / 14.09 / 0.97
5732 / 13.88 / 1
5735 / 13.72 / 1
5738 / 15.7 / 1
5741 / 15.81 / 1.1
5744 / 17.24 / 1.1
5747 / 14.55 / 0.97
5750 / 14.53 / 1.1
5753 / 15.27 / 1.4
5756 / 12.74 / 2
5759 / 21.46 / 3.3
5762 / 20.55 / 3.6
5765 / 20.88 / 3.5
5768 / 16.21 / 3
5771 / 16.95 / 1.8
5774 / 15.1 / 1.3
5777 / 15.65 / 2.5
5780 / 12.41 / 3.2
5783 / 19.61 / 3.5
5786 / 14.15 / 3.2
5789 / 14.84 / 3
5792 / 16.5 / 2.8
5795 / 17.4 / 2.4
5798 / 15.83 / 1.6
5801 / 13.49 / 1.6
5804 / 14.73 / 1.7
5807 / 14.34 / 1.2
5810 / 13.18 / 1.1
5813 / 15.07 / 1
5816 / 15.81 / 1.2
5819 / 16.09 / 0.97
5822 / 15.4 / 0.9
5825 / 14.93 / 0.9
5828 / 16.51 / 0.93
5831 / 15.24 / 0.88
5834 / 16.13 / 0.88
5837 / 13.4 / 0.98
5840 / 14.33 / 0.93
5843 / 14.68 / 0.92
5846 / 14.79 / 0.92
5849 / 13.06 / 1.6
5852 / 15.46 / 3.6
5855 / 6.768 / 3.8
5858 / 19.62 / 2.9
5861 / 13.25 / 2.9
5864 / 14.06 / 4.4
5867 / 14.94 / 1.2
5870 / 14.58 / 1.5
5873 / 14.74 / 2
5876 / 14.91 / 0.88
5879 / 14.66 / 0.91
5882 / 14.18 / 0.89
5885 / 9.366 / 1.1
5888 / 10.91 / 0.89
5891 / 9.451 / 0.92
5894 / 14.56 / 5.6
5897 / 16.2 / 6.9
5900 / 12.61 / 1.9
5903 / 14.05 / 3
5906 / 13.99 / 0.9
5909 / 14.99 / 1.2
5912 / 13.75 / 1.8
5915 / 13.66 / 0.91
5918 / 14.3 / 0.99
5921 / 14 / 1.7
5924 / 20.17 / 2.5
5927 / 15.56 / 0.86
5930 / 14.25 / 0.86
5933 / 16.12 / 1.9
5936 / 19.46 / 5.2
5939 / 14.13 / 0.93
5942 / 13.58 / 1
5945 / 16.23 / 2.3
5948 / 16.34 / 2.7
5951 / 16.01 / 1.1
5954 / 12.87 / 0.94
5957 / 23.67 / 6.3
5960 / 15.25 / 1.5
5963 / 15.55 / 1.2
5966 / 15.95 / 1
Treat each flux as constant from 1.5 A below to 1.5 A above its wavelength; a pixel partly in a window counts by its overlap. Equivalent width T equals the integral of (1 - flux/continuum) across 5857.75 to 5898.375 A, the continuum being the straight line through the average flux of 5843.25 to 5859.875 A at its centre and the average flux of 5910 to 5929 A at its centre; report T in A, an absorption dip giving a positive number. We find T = 1.9 A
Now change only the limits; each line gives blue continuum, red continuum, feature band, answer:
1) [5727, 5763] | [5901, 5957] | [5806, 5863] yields 3.4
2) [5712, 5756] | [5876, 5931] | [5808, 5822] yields -0.5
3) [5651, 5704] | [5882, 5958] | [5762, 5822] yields -3.5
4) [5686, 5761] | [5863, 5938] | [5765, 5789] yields -1.8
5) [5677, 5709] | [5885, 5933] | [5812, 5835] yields -2.2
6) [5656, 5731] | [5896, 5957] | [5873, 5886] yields 1.4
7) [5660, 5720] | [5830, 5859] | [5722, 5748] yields -0.6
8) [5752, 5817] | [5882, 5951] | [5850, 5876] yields 1.5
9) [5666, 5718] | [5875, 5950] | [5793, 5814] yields -0.3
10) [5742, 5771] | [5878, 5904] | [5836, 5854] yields 0.2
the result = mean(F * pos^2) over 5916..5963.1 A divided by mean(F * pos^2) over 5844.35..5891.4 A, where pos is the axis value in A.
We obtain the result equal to 1.2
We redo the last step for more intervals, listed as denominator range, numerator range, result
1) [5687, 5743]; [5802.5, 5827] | 1.05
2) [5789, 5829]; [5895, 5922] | 0.96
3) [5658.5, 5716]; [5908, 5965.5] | 1.16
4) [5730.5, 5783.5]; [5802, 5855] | 0.93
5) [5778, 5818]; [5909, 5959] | 1.09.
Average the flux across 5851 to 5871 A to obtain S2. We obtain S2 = 14.1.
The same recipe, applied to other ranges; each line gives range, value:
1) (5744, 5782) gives 16.4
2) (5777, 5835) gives 15.4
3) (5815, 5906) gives 14.1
